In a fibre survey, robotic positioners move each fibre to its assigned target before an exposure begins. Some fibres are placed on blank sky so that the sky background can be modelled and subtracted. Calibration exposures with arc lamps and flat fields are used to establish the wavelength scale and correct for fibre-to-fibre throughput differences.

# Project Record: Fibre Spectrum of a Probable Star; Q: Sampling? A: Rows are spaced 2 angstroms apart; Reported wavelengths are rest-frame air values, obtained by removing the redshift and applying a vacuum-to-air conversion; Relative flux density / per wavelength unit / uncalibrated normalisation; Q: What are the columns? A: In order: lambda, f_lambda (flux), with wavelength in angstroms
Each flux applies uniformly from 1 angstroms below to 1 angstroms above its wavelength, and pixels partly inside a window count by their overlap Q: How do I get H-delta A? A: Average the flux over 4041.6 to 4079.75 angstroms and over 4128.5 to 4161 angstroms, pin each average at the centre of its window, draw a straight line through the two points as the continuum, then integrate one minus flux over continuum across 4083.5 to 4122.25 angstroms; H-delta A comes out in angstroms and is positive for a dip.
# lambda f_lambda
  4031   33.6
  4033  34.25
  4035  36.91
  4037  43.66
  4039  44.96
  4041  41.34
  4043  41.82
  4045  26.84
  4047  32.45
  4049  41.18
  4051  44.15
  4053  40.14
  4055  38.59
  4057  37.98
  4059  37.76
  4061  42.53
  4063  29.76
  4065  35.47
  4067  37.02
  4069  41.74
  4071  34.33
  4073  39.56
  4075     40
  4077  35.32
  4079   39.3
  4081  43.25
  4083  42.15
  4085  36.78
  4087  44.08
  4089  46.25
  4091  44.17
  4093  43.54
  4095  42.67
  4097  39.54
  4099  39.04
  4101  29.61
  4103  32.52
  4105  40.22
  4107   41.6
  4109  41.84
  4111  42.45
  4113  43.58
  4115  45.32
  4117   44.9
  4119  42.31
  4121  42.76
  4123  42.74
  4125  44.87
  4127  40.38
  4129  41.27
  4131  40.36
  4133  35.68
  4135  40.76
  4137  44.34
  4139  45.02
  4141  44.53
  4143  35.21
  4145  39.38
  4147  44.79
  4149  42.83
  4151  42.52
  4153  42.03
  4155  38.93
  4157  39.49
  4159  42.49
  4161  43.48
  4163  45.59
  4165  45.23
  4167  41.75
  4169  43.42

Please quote -1.7 angstroms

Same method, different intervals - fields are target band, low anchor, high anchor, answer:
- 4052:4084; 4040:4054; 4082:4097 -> 1.6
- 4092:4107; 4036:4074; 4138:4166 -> 0.7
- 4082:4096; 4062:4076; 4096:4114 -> -1.8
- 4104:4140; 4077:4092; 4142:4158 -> -1.0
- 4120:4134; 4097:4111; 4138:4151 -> -0.3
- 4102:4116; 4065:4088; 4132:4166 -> -0.2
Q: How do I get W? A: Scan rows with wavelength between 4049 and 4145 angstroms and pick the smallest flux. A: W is 29.61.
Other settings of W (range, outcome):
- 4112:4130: 40.38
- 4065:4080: 34.33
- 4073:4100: 35.32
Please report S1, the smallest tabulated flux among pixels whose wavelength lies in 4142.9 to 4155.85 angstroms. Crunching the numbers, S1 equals 35.21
